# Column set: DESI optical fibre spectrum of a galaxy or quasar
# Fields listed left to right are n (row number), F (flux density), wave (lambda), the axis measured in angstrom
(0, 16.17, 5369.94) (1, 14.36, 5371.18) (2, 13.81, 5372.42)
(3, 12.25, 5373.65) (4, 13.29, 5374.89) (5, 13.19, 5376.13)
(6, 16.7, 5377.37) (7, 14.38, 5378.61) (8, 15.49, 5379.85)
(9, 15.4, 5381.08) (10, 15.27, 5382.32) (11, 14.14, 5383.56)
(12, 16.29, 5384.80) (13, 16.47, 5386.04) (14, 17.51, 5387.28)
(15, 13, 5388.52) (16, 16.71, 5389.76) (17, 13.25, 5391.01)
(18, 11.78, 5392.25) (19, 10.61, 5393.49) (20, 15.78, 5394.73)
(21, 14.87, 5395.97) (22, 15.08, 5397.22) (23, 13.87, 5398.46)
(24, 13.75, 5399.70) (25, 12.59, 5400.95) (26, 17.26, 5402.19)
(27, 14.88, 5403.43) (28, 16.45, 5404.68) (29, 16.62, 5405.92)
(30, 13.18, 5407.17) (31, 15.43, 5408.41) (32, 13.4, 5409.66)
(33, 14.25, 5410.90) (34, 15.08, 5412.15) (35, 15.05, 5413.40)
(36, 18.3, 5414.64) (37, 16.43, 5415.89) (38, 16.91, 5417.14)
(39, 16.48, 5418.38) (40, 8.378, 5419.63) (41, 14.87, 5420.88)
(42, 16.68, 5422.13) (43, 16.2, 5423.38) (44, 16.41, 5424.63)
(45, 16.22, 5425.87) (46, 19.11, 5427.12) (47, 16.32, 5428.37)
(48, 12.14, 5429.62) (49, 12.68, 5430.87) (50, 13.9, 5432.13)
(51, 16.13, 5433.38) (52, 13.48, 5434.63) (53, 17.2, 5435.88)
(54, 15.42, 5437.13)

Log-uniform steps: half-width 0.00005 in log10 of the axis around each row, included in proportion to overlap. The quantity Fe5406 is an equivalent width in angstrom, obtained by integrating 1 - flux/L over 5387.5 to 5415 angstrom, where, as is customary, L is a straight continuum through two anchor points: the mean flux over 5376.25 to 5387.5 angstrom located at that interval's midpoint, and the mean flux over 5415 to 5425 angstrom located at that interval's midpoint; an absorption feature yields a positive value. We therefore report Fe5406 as 1.49 angstrom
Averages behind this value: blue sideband 15.6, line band 14.6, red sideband 15.3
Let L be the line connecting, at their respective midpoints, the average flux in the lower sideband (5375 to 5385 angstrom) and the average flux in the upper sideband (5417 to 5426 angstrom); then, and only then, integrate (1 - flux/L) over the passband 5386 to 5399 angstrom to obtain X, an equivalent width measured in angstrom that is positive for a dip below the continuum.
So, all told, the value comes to 0.57 angstrom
